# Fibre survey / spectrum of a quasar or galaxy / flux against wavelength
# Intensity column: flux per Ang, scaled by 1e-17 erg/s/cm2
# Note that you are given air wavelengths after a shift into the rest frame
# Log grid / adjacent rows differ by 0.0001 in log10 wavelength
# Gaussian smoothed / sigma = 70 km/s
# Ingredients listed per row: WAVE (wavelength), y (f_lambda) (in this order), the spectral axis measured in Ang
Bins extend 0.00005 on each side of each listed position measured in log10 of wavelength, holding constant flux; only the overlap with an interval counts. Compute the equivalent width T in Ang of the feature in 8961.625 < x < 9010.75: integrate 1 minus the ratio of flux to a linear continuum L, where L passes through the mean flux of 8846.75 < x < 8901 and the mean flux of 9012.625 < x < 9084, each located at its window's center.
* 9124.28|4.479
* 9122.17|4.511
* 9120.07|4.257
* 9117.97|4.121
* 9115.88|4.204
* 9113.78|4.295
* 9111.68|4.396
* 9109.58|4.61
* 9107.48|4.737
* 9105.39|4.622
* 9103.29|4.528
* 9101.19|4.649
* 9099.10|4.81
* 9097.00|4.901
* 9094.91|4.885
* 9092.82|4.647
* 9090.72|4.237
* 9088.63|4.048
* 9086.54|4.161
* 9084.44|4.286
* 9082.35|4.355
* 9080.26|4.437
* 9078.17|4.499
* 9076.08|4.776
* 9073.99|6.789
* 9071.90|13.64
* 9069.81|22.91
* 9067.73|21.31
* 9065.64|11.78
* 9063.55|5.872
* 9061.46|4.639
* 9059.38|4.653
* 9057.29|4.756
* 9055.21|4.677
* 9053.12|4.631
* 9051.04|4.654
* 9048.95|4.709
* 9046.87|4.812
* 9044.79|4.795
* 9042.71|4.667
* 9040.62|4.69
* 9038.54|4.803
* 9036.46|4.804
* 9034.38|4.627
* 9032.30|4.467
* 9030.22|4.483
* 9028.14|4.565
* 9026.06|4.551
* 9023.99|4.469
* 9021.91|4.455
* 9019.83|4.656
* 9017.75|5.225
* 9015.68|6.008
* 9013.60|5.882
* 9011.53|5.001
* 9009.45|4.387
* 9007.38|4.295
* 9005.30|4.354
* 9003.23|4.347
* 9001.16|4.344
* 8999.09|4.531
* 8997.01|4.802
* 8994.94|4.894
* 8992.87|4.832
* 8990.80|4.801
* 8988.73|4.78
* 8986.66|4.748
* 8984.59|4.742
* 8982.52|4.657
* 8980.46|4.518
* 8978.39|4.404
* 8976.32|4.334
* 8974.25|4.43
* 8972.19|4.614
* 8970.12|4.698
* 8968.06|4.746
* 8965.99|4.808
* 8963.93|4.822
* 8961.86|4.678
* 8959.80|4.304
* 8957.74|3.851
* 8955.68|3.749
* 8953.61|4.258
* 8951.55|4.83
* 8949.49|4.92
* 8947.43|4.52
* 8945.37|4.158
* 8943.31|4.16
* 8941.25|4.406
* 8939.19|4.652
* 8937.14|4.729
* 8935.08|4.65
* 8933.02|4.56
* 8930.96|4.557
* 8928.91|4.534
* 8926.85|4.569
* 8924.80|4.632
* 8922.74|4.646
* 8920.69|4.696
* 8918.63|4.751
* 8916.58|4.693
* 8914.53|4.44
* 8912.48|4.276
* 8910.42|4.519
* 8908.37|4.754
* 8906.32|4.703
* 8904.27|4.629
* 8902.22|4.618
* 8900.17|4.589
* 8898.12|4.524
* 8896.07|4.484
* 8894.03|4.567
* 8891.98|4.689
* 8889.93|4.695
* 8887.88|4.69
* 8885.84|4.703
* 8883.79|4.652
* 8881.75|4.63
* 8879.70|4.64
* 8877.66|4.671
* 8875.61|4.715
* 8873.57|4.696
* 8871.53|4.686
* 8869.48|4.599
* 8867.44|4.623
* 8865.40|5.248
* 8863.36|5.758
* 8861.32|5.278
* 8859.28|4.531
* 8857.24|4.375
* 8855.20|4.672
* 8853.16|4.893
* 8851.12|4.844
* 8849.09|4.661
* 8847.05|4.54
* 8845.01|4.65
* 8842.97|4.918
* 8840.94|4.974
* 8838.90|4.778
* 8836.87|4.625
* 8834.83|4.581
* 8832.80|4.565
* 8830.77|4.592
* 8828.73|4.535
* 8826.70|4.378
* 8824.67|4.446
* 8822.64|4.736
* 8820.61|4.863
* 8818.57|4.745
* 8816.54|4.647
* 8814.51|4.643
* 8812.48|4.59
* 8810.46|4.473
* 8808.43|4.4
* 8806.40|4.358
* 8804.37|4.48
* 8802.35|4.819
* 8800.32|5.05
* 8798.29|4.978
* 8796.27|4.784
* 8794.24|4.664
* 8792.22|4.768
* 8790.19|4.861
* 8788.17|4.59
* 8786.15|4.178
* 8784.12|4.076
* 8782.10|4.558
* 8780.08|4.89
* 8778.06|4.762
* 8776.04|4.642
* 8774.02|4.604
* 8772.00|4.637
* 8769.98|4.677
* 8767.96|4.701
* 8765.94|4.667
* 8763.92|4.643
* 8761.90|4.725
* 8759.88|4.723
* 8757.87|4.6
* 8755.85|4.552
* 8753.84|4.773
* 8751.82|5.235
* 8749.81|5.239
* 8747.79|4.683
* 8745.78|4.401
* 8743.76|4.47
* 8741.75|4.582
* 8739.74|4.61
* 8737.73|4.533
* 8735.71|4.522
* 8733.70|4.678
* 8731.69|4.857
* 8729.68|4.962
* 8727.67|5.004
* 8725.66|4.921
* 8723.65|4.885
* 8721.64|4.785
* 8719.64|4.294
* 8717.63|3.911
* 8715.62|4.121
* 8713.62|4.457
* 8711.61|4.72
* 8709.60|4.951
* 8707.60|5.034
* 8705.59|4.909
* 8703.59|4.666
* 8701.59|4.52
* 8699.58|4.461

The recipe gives 9.7 Ang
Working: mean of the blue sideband 4.73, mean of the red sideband 6.31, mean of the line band 4.61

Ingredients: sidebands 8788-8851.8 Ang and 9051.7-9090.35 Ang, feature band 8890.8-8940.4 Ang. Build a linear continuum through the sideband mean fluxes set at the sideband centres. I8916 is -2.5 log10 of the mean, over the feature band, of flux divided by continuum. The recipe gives 0.24 mag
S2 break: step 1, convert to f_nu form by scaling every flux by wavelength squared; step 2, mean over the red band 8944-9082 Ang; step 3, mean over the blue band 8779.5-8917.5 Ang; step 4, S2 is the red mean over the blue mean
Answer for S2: 1.22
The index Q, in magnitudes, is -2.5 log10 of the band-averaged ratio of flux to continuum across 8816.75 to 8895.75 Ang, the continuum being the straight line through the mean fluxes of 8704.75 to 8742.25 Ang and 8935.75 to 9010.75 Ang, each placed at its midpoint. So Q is -0.03 mag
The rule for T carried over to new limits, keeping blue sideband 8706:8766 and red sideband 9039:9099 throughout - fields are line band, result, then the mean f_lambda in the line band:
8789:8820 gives 2.3 Ang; 4.69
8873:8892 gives 2.8 Ang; 4.68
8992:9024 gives 7.1 Ang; 4.79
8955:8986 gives 7.6 Ang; 4.5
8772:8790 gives 1.4 Ang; 4.56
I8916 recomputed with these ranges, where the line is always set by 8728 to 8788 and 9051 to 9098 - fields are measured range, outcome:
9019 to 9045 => 0.40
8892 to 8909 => 0.23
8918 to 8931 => 0.26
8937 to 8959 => 0.35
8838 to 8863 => 0.12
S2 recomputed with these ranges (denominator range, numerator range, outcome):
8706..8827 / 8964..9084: 1.28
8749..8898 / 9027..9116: 1.32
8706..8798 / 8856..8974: 1.03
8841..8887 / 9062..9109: 1.53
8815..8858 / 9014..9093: 1.37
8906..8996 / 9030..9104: 1.38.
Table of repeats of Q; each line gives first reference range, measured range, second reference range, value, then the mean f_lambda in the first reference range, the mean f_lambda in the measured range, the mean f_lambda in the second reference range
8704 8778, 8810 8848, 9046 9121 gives 0.09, 4.69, 4.65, 6.07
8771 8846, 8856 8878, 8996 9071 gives 0.03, 4.64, 4.84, 5.93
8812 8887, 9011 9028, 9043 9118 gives 0.15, 4.72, 5.01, 6.09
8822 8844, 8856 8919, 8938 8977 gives -0.03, 4.65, 4.69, 4.47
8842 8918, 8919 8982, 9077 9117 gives 0.03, 4.7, 4.52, 4.49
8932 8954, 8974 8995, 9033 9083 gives 0.16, 4.54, 4.65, 6.94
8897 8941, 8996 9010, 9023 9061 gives 0.05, 4.6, 4.44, 4.66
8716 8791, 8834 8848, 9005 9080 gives 0.09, 4.66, 4.72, 6.23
